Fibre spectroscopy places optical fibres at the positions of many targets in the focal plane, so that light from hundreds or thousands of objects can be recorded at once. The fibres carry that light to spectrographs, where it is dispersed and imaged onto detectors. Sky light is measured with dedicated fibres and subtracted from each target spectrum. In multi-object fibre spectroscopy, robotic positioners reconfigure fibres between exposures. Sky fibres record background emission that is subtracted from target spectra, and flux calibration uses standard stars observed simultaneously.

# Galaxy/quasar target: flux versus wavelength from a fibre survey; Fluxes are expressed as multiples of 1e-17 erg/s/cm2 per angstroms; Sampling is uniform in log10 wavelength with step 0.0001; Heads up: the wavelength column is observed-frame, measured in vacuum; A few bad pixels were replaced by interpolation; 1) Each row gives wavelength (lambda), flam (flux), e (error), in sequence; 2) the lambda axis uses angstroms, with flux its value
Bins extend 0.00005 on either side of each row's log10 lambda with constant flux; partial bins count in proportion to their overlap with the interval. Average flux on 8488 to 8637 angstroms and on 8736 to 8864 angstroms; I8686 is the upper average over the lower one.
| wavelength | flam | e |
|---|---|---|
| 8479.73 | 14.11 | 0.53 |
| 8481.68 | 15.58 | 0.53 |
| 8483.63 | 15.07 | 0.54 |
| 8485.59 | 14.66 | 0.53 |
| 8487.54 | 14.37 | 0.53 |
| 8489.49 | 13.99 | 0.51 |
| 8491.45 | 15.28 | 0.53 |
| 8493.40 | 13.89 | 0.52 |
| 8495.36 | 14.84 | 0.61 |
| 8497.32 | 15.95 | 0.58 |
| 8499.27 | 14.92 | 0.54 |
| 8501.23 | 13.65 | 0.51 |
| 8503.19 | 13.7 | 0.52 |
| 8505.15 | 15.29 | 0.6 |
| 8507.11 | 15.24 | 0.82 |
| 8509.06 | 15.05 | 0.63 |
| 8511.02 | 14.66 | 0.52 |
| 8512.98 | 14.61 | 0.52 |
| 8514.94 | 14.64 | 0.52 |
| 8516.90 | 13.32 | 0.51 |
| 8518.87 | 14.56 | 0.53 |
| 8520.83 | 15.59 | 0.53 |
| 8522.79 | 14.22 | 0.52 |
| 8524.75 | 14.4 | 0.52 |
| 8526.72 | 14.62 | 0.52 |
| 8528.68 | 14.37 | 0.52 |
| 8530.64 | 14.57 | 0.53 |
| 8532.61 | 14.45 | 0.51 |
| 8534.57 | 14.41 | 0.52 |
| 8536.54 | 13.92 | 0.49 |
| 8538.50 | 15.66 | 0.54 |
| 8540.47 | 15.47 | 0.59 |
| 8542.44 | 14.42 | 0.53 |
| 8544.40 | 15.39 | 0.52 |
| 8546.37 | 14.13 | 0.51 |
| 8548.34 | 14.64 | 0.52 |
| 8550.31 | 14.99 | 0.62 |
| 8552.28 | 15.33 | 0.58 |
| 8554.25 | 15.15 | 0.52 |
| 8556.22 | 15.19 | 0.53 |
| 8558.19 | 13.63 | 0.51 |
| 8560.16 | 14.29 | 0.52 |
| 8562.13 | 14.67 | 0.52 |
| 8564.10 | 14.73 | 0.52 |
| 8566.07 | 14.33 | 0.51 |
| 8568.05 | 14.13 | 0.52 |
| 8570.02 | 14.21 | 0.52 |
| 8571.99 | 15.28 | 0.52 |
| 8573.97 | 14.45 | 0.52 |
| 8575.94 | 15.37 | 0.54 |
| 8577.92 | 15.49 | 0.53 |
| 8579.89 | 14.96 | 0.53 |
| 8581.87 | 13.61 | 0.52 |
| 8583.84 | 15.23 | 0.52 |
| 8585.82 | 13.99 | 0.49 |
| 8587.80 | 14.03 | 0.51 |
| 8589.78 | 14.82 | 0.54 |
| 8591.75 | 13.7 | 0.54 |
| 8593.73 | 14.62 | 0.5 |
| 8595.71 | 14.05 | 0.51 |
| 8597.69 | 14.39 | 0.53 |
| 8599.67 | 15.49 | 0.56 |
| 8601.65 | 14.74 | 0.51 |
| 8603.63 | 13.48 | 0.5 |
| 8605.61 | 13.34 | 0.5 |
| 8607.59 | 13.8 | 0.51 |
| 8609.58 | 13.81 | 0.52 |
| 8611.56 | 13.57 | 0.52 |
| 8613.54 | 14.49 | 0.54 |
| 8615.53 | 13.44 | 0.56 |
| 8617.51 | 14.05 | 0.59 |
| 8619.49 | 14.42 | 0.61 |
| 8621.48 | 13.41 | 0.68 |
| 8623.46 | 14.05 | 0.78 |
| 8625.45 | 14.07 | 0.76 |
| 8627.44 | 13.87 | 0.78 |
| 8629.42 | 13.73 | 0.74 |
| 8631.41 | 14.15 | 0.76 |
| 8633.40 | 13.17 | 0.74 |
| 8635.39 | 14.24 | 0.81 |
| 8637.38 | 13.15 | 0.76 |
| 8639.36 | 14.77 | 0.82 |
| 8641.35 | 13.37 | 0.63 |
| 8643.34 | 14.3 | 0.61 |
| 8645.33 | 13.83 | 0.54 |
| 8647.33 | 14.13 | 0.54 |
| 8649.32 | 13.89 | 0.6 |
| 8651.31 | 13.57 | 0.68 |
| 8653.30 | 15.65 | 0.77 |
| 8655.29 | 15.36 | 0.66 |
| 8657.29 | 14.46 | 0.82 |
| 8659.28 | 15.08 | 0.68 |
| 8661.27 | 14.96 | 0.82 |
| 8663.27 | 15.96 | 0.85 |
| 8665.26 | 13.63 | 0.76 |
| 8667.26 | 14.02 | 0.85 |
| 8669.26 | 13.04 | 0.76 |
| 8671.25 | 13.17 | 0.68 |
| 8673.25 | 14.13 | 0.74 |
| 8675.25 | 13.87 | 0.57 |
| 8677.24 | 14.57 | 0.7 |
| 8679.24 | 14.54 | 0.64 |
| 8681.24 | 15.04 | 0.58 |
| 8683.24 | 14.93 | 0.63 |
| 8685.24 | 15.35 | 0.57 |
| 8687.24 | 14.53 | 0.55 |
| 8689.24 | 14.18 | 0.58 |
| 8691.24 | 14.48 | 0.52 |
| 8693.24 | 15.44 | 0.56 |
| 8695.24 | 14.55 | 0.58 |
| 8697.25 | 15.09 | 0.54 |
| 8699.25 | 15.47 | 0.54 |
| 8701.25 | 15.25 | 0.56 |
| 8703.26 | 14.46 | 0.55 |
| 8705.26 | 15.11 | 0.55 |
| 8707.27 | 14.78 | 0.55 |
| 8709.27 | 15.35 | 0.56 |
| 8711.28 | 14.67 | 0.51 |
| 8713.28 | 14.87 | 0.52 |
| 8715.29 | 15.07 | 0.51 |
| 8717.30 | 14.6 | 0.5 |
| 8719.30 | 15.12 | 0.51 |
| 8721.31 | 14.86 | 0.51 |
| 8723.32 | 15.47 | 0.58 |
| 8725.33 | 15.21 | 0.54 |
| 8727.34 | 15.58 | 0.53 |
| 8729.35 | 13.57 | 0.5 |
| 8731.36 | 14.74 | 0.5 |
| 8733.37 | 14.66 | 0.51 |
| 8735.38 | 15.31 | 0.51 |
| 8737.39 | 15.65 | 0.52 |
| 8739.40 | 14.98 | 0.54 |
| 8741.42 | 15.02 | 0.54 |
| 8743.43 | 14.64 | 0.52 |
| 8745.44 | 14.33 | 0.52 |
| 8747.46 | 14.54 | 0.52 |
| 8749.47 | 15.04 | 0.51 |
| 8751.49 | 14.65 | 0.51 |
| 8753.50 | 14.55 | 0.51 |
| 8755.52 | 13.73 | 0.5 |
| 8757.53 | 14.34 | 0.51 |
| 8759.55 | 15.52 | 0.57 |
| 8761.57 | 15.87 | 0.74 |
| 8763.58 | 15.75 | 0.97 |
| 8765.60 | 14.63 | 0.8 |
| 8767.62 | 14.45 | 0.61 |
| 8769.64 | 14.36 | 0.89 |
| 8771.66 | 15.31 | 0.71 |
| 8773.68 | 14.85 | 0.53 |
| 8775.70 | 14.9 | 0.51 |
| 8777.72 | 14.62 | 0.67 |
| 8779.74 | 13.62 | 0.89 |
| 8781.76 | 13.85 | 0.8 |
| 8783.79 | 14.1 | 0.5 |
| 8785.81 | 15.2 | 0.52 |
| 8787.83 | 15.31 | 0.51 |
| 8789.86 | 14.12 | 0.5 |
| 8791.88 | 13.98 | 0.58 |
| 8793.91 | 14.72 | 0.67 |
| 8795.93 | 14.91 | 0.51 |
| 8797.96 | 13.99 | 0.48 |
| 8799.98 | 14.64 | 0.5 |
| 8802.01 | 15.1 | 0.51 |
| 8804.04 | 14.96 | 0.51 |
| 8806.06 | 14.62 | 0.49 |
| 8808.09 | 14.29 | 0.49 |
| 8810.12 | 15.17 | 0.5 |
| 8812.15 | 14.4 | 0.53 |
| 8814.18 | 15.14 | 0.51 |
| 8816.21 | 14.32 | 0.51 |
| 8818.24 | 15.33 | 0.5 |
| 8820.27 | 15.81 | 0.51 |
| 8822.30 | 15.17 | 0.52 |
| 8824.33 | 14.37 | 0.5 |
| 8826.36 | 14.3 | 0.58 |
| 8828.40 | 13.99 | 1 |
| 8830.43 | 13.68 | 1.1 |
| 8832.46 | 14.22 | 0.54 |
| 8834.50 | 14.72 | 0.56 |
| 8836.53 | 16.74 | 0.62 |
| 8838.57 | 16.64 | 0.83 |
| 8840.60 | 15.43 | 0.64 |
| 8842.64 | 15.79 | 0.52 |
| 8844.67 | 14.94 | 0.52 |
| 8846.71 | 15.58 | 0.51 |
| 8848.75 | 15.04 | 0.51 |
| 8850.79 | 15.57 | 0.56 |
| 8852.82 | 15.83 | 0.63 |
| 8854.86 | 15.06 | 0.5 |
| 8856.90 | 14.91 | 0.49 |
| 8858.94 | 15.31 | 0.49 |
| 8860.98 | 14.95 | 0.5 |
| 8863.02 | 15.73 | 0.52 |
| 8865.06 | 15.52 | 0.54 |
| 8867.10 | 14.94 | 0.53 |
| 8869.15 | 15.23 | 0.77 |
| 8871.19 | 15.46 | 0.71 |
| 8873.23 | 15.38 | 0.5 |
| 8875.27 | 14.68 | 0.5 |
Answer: 1.0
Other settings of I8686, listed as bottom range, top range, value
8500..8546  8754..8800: 1.00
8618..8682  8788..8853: 1.05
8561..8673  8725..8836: 1.03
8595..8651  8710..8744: 1.07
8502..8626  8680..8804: 1.02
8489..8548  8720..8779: 1.01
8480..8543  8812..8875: 1.03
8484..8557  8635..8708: 0.99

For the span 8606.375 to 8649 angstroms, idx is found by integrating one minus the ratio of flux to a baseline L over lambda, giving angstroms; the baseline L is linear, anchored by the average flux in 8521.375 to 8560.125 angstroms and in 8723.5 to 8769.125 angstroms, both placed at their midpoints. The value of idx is 2.5 angstroms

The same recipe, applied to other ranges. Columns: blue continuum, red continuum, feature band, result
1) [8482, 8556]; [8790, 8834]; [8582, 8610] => 0.8 angstroms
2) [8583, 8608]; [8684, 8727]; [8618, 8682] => 2.0 angstroms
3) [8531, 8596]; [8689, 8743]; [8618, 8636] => 1.1 angstroms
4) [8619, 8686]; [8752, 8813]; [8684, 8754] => -2.2 angstroms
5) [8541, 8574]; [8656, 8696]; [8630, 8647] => 0.8 angstroms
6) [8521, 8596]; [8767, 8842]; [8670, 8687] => 0.3 angstroms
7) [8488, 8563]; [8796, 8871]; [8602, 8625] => 1.4 angstroms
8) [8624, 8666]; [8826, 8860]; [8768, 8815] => 1.0 angstroms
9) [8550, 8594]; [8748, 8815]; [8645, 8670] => 0.3 angstroms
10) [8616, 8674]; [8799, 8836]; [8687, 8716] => -1.2 angstroms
